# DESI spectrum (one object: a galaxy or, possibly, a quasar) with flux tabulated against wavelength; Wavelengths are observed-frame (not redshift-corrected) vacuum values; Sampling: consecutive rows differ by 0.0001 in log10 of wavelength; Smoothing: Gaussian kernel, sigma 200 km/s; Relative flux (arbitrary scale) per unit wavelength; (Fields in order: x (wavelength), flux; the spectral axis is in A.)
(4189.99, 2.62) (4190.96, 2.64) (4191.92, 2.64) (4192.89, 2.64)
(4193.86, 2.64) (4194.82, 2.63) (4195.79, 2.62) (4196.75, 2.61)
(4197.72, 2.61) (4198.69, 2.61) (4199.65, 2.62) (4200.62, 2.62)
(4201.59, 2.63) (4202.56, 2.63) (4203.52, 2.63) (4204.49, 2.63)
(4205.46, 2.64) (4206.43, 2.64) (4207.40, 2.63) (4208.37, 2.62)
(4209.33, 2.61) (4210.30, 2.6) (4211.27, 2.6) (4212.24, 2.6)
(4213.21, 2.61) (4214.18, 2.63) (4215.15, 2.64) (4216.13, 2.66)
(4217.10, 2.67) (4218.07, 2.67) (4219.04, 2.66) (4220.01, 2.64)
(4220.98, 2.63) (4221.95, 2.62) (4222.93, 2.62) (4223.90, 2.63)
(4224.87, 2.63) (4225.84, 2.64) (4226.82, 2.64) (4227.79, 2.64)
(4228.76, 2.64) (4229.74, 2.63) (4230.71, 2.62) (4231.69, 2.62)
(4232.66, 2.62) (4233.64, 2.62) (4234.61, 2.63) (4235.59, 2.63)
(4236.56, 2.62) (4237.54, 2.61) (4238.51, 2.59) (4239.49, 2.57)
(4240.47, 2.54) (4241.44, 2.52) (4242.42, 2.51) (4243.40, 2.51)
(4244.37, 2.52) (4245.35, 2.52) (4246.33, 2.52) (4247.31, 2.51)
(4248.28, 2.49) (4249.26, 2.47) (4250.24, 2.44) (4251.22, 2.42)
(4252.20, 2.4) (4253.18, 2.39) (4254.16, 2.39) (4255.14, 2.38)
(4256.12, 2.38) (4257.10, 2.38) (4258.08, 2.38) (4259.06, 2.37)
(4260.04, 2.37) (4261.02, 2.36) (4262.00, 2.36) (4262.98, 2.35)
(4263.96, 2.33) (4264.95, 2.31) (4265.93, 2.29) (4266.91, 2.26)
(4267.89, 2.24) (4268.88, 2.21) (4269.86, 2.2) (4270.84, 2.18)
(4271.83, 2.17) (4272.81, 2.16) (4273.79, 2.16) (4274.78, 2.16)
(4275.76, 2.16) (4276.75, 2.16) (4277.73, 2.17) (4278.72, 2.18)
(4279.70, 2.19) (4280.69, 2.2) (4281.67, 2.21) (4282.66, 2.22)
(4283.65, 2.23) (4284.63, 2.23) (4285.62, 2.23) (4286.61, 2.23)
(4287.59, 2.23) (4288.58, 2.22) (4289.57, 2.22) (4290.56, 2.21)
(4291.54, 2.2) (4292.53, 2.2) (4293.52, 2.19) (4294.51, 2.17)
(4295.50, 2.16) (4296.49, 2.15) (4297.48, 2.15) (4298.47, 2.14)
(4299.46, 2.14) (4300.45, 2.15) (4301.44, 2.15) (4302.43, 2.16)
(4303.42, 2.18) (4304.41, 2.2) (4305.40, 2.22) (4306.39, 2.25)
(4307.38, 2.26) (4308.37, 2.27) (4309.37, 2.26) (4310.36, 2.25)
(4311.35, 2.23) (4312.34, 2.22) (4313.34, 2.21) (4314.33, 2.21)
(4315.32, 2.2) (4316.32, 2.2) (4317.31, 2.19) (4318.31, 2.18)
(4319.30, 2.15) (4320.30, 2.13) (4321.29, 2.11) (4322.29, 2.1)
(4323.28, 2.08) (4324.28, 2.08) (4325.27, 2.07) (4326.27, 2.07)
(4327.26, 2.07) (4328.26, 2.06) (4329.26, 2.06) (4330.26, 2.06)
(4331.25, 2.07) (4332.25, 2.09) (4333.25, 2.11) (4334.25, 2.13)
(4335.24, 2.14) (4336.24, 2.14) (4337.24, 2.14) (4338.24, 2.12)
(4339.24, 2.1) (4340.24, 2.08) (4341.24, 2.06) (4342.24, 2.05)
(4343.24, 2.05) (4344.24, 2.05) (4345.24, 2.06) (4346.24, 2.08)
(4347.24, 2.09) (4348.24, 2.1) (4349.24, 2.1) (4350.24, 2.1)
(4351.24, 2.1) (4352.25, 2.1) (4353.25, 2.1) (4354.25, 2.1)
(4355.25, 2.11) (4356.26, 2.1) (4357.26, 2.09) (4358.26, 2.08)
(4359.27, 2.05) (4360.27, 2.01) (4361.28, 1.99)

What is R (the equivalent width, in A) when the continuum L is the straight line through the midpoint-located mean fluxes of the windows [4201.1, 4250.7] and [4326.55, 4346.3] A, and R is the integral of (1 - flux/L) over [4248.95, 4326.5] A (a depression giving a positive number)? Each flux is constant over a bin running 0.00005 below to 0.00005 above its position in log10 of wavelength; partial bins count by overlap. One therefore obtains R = 2.8 A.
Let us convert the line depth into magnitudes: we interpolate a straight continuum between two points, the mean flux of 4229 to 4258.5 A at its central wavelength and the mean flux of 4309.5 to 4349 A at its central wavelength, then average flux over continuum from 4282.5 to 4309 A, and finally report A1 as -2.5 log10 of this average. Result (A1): 0.04 mag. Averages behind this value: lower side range 2.51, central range 2.2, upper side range 2.12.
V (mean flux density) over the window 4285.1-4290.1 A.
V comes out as 2.22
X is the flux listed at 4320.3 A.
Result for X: 2.13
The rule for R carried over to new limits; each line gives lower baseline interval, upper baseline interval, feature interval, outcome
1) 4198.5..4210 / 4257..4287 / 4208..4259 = -2.1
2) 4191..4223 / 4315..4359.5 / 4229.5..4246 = -0.5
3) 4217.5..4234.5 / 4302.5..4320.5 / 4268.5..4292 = 1.7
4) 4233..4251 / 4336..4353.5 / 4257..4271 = 0.8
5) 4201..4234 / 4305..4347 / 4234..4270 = 0.6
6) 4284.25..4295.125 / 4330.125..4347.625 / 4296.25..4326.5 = -0.2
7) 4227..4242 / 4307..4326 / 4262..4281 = 1.5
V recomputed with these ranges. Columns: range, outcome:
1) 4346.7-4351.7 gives 2.1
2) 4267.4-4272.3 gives 2.2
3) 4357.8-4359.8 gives 2.06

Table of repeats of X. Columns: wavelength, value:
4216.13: 2.66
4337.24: 2.14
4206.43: 2.64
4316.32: 2.2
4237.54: 2.61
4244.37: 2.52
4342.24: 2.05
